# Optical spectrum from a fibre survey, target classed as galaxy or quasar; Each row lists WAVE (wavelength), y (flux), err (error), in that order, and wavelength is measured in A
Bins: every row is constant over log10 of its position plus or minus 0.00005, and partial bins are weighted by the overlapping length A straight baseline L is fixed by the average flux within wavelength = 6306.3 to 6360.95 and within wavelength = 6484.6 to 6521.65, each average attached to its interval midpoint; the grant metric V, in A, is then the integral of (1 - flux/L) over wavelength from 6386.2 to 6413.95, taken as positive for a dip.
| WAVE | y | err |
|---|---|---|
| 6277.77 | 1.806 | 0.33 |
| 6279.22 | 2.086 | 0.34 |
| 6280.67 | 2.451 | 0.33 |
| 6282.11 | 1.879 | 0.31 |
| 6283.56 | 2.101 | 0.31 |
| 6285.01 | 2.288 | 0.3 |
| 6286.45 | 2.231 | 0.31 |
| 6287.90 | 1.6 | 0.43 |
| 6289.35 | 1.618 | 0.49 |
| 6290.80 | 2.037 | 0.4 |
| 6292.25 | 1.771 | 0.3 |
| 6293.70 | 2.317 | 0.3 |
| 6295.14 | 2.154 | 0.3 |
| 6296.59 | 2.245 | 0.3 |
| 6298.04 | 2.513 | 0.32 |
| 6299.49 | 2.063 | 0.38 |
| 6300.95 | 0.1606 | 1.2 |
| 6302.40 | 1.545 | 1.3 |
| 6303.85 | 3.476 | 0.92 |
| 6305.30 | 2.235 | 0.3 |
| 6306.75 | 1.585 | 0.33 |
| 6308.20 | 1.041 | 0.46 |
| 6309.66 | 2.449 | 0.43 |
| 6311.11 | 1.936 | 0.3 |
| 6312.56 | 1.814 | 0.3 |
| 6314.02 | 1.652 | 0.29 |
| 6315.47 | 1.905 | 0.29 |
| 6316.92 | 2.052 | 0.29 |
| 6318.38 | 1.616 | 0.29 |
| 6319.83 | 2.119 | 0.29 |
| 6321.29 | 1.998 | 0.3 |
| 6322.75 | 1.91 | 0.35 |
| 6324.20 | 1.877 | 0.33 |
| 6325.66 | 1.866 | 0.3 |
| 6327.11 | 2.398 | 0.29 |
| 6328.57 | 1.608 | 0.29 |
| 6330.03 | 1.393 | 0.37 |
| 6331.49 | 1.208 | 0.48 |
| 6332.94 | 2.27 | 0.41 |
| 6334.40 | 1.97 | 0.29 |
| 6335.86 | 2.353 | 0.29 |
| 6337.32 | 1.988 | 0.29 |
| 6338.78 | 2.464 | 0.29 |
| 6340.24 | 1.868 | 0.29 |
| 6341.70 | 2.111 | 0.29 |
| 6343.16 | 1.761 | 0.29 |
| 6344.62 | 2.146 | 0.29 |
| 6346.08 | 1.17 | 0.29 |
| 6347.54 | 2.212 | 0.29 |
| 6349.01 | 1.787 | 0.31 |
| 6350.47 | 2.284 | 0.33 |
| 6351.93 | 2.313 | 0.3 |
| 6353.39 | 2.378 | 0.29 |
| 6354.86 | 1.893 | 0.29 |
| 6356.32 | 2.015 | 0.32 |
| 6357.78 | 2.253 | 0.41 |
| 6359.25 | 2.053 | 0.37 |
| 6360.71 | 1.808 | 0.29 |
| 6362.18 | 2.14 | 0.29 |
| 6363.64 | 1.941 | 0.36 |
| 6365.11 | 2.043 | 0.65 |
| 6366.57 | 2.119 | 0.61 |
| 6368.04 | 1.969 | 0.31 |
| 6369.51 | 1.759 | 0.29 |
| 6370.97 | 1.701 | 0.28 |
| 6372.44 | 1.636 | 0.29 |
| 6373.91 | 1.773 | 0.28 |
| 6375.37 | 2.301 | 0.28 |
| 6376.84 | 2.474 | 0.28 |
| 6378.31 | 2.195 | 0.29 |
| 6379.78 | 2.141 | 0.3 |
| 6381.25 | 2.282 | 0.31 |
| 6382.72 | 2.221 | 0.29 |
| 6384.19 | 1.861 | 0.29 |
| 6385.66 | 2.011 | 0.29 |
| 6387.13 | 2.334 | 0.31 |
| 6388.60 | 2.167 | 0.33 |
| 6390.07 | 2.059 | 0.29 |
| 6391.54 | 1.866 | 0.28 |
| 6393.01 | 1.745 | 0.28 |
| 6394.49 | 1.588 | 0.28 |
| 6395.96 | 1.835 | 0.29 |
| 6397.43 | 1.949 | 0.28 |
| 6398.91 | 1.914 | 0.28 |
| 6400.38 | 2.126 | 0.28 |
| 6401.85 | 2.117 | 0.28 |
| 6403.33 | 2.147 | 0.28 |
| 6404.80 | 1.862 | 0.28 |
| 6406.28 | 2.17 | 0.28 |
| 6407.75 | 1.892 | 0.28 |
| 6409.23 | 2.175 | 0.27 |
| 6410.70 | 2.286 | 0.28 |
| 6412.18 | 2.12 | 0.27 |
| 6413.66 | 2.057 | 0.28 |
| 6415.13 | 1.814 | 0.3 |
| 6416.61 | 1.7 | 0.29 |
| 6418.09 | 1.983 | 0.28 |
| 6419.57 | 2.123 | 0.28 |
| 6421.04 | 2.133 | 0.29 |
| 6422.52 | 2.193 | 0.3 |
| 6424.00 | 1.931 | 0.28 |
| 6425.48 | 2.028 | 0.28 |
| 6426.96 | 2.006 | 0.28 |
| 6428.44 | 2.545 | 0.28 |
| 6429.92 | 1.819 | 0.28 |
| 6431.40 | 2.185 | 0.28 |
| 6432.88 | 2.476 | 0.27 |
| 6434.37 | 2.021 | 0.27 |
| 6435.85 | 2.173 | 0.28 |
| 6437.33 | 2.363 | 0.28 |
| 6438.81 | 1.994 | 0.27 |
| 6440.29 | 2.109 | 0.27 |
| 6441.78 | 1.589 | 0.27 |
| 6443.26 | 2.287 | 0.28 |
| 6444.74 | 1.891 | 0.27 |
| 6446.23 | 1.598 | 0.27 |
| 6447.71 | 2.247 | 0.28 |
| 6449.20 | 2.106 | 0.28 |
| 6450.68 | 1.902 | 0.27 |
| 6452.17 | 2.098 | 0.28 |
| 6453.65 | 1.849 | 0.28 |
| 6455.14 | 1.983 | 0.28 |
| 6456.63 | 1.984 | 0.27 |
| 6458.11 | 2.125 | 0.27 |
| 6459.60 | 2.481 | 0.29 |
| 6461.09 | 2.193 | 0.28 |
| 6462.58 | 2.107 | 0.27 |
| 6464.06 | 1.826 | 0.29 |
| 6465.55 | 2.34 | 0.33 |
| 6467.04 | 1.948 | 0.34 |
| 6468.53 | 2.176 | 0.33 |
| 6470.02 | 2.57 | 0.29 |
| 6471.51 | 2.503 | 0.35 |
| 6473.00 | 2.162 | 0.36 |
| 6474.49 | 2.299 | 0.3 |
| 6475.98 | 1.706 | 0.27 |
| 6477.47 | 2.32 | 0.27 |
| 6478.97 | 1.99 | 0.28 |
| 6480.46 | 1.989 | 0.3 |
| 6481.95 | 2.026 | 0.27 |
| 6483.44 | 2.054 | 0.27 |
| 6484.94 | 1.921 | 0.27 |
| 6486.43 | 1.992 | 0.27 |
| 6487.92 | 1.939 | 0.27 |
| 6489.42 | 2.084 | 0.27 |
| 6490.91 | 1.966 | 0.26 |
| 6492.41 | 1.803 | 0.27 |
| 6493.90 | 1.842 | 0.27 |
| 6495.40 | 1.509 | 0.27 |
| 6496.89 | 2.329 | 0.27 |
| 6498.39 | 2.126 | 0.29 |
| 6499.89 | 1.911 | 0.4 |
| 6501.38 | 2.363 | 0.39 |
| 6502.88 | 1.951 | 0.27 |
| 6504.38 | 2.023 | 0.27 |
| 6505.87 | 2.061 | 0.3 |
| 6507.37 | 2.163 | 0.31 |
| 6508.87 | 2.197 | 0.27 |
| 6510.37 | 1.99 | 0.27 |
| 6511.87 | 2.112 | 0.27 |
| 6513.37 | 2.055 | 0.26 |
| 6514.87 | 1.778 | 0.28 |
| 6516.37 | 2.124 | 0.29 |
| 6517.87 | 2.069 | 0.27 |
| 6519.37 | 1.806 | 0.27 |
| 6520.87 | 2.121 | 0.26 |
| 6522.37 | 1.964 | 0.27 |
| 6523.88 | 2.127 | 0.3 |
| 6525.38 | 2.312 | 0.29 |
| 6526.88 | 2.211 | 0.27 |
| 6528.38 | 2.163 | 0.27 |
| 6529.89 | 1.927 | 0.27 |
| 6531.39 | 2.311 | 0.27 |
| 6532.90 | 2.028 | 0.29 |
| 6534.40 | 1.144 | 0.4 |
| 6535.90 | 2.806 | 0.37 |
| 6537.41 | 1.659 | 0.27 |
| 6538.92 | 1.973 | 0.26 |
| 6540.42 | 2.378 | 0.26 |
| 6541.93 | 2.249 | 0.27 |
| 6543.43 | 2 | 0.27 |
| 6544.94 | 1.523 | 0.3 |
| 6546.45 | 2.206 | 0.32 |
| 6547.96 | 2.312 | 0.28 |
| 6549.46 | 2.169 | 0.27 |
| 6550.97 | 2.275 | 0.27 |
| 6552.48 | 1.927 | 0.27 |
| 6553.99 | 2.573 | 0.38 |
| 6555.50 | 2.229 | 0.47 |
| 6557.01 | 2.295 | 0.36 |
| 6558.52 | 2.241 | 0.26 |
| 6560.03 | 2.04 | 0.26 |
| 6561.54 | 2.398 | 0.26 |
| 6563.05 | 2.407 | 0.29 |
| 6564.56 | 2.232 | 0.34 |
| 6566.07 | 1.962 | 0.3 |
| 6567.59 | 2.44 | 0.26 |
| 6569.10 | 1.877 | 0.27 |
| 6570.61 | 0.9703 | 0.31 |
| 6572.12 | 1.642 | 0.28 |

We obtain -0.8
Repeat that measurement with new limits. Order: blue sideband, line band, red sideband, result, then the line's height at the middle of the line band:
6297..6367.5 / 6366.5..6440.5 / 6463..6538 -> -1.8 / 2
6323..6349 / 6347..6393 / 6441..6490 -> -2.4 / 1.96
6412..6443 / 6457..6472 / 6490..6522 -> -1.3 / 2.04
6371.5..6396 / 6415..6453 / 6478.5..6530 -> -0.4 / 2.03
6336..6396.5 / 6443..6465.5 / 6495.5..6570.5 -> 0.1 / 2.06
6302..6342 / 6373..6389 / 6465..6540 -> -1.3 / 1.99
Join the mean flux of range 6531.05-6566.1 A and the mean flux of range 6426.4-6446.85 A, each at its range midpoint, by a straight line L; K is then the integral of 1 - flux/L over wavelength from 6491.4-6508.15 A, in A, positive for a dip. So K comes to 0.8 A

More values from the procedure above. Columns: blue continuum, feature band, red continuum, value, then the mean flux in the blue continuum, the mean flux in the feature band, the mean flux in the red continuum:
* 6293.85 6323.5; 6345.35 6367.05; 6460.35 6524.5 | -0.7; 1.93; 2.03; 2.06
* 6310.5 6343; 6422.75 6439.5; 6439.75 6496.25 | -1.1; 1.92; 2.14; 2.04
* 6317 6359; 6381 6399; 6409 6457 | 0.3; 1.97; 1.98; 2.05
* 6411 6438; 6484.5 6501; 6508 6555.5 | 1.0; 2.09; 1.96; 2.08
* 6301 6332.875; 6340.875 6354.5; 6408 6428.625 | -0.6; 1.86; 2.01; 2.06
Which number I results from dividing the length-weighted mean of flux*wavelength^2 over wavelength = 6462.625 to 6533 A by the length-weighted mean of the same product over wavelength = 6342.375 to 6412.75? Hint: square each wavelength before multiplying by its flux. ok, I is 1.1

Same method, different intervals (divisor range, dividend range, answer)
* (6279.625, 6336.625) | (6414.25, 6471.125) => 1.12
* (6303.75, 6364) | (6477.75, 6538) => 1.09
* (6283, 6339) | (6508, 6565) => 1.17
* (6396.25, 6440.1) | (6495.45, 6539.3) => 1.02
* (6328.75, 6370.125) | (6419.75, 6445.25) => 1.09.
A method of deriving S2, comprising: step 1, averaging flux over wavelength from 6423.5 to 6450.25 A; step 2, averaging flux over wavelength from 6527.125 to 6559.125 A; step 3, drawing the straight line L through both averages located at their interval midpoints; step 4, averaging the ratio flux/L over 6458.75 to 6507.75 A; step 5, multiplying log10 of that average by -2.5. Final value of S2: 0.01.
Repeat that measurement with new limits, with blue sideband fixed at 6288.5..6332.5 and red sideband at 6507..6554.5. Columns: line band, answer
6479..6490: 0.02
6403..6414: -0.06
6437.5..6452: 0.01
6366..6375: 0.06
